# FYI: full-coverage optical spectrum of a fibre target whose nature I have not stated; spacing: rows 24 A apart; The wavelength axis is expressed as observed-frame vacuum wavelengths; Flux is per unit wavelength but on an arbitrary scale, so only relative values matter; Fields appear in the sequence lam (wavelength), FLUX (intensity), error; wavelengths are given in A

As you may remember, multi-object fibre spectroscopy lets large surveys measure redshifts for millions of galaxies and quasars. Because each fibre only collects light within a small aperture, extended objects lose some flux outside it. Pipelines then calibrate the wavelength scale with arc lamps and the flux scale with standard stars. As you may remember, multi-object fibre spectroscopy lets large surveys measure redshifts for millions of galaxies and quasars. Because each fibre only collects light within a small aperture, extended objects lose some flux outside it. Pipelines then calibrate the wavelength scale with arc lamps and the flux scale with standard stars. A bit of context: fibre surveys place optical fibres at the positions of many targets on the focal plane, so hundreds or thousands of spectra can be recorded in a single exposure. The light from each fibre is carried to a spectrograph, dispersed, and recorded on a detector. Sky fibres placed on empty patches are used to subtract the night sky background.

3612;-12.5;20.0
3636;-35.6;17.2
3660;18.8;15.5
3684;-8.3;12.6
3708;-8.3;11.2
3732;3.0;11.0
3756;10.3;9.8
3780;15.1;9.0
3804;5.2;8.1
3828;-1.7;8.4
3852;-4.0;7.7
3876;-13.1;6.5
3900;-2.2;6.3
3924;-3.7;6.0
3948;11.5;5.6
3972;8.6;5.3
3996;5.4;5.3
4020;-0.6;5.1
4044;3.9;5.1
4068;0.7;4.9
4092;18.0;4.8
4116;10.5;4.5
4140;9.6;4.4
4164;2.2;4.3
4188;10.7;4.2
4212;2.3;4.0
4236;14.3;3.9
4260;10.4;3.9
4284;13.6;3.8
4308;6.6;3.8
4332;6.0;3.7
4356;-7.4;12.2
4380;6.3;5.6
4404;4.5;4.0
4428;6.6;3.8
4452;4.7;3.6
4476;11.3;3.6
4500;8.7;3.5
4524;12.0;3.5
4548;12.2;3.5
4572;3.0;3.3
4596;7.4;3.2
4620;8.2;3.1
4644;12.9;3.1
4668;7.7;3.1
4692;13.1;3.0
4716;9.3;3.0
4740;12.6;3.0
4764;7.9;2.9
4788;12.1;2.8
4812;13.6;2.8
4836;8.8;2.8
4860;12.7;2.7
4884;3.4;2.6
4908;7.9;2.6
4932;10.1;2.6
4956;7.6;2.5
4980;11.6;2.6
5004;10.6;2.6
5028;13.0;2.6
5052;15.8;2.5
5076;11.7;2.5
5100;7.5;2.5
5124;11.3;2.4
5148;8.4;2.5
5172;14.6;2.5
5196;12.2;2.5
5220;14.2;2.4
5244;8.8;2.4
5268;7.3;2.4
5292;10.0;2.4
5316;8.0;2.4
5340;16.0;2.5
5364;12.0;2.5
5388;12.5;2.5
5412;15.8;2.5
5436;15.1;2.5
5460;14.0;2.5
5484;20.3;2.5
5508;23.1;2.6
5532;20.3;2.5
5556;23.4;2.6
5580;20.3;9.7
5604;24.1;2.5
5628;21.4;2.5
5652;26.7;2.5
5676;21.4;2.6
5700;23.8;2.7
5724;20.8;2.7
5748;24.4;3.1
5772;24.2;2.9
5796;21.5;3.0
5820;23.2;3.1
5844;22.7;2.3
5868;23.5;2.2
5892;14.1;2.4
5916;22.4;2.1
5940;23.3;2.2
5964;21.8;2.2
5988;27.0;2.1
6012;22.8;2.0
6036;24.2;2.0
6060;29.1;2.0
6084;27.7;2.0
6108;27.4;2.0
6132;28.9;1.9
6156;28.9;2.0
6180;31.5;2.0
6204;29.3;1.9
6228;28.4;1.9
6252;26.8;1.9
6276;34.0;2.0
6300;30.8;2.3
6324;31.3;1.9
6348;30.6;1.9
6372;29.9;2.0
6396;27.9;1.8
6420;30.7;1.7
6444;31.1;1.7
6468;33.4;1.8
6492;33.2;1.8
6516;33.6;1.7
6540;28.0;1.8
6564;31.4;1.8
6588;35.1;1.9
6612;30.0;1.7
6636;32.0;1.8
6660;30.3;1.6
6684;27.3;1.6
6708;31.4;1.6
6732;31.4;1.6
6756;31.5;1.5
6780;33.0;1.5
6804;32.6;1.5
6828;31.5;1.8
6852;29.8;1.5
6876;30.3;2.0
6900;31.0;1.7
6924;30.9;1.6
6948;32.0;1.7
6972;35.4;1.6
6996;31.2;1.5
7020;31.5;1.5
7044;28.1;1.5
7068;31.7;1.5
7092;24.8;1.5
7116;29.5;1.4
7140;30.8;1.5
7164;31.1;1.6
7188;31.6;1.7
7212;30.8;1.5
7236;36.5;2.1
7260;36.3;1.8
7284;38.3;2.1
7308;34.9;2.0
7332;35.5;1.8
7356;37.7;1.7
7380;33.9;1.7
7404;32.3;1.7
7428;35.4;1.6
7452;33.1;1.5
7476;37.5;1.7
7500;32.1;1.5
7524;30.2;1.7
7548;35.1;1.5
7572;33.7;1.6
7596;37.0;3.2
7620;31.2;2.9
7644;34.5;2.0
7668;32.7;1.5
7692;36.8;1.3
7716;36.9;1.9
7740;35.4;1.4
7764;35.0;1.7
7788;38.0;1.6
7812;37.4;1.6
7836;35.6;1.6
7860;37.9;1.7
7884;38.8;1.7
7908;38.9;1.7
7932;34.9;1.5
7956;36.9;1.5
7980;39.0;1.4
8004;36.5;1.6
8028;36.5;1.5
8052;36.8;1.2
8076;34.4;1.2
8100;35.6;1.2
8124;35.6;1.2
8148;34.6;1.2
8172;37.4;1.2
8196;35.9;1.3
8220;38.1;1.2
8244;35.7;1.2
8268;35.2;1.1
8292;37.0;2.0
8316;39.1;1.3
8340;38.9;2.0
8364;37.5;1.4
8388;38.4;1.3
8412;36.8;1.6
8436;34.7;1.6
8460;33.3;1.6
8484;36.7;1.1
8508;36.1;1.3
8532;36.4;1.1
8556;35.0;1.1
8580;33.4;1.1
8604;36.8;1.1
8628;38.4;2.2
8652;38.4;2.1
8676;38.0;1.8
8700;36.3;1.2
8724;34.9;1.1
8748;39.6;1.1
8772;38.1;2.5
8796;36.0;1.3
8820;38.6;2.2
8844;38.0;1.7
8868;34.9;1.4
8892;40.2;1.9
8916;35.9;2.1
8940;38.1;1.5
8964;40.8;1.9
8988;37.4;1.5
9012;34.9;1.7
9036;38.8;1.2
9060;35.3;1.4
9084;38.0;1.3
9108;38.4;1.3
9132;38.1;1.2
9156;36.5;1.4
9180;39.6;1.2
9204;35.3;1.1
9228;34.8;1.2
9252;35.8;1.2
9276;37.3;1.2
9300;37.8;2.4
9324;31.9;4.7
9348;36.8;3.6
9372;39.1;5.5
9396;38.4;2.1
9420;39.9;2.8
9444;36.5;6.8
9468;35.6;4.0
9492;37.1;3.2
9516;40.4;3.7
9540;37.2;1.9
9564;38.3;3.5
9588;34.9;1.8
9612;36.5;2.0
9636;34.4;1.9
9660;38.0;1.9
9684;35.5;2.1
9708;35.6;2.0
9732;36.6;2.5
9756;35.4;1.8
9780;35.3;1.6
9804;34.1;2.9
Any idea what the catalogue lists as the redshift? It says 0.372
